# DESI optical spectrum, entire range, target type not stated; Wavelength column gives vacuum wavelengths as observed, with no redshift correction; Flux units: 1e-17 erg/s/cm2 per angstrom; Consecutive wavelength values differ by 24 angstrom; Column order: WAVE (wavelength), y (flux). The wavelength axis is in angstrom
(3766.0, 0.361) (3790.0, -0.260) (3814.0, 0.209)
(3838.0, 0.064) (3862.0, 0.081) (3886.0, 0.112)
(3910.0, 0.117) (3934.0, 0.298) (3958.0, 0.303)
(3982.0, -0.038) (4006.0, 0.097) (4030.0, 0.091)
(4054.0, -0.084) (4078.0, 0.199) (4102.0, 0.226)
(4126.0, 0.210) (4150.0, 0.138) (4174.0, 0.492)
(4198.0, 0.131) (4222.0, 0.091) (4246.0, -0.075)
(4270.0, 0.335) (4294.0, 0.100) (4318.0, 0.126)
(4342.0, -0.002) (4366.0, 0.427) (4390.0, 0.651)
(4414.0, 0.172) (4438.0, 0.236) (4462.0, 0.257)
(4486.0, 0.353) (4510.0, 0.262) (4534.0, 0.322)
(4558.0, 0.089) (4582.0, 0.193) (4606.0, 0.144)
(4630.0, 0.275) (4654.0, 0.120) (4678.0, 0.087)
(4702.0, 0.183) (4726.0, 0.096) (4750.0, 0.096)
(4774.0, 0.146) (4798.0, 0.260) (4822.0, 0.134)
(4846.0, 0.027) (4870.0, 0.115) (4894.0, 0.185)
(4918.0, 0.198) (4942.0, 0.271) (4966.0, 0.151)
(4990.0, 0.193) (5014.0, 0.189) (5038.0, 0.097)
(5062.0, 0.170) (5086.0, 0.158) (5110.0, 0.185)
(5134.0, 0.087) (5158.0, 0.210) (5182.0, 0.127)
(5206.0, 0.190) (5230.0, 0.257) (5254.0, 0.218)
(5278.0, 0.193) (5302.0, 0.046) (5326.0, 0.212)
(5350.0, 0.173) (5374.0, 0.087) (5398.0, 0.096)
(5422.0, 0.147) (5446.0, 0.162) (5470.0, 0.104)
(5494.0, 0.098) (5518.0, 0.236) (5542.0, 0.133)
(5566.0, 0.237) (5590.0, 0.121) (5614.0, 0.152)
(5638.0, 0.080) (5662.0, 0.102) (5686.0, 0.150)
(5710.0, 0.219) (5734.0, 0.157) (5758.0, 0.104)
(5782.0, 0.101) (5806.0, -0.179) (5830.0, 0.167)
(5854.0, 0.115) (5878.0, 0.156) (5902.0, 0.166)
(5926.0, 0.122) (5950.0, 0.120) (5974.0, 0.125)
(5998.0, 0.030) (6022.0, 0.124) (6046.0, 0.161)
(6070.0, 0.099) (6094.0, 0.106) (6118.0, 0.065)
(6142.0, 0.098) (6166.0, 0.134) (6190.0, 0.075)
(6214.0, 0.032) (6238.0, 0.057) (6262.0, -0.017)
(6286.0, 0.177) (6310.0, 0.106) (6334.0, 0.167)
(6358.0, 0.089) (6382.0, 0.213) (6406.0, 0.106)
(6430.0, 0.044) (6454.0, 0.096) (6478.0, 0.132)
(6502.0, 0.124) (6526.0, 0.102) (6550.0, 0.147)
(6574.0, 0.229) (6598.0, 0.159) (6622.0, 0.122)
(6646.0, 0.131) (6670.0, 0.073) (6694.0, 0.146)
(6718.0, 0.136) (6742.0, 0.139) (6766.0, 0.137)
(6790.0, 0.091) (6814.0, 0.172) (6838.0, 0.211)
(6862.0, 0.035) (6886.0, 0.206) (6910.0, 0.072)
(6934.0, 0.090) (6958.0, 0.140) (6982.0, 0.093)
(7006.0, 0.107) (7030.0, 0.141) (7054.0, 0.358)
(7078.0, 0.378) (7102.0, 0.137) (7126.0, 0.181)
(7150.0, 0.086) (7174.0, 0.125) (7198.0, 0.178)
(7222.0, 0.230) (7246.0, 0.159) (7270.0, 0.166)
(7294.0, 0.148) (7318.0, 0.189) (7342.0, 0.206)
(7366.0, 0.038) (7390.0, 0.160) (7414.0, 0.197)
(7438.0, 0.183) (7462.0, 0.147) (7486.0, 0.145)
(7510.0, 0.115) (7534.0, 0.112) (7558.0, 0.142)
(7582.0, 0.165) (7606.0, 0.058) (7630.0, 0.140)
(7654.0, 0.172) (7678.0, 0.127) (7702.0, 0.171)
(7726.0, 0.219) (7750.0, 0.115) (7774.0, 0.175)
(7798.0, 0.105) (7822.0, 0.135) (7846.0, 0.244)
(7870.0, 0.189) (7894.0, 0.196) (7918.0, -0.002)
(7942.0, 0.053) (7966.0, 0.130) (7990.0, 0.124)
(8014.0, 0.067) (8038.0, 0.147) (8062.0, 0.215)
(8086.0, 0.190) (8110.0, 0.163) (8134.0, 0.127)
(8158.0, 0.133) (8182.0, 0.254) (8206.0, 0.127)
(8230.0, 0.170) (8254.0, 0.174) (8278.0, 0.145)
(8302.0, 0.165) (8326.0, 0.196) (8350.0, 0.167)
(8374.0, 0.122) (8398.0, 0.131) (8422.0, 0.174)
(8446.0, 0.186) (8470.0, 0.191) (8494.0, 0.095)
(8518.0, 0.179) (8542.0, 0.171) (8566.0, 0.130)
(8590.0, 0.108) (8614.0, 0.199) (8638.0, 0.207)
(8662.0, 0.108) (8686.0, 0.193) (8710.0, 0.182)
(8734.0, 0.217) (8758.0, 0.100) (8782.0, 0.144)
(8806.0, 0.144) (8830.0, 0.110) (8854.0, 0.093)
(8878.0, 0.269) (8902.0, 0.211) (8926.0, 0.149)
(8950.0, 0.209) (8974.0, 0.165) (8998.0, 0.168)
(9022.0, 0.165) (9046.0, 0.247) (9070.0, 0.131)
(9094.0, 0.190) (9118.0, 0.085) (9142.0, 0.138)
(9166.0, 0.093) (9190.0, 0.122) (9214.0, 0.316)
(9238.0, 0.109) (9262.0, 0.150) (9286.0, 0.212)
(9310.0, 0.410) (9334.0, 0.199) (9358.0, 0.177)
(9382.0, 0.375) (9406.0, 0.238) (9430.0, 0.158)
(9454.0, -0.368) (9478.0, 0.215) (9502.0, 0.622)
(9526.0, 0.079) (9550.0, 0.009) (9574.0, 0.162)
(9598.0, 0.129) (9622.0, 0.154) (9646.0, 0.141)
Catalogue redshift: 0.895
